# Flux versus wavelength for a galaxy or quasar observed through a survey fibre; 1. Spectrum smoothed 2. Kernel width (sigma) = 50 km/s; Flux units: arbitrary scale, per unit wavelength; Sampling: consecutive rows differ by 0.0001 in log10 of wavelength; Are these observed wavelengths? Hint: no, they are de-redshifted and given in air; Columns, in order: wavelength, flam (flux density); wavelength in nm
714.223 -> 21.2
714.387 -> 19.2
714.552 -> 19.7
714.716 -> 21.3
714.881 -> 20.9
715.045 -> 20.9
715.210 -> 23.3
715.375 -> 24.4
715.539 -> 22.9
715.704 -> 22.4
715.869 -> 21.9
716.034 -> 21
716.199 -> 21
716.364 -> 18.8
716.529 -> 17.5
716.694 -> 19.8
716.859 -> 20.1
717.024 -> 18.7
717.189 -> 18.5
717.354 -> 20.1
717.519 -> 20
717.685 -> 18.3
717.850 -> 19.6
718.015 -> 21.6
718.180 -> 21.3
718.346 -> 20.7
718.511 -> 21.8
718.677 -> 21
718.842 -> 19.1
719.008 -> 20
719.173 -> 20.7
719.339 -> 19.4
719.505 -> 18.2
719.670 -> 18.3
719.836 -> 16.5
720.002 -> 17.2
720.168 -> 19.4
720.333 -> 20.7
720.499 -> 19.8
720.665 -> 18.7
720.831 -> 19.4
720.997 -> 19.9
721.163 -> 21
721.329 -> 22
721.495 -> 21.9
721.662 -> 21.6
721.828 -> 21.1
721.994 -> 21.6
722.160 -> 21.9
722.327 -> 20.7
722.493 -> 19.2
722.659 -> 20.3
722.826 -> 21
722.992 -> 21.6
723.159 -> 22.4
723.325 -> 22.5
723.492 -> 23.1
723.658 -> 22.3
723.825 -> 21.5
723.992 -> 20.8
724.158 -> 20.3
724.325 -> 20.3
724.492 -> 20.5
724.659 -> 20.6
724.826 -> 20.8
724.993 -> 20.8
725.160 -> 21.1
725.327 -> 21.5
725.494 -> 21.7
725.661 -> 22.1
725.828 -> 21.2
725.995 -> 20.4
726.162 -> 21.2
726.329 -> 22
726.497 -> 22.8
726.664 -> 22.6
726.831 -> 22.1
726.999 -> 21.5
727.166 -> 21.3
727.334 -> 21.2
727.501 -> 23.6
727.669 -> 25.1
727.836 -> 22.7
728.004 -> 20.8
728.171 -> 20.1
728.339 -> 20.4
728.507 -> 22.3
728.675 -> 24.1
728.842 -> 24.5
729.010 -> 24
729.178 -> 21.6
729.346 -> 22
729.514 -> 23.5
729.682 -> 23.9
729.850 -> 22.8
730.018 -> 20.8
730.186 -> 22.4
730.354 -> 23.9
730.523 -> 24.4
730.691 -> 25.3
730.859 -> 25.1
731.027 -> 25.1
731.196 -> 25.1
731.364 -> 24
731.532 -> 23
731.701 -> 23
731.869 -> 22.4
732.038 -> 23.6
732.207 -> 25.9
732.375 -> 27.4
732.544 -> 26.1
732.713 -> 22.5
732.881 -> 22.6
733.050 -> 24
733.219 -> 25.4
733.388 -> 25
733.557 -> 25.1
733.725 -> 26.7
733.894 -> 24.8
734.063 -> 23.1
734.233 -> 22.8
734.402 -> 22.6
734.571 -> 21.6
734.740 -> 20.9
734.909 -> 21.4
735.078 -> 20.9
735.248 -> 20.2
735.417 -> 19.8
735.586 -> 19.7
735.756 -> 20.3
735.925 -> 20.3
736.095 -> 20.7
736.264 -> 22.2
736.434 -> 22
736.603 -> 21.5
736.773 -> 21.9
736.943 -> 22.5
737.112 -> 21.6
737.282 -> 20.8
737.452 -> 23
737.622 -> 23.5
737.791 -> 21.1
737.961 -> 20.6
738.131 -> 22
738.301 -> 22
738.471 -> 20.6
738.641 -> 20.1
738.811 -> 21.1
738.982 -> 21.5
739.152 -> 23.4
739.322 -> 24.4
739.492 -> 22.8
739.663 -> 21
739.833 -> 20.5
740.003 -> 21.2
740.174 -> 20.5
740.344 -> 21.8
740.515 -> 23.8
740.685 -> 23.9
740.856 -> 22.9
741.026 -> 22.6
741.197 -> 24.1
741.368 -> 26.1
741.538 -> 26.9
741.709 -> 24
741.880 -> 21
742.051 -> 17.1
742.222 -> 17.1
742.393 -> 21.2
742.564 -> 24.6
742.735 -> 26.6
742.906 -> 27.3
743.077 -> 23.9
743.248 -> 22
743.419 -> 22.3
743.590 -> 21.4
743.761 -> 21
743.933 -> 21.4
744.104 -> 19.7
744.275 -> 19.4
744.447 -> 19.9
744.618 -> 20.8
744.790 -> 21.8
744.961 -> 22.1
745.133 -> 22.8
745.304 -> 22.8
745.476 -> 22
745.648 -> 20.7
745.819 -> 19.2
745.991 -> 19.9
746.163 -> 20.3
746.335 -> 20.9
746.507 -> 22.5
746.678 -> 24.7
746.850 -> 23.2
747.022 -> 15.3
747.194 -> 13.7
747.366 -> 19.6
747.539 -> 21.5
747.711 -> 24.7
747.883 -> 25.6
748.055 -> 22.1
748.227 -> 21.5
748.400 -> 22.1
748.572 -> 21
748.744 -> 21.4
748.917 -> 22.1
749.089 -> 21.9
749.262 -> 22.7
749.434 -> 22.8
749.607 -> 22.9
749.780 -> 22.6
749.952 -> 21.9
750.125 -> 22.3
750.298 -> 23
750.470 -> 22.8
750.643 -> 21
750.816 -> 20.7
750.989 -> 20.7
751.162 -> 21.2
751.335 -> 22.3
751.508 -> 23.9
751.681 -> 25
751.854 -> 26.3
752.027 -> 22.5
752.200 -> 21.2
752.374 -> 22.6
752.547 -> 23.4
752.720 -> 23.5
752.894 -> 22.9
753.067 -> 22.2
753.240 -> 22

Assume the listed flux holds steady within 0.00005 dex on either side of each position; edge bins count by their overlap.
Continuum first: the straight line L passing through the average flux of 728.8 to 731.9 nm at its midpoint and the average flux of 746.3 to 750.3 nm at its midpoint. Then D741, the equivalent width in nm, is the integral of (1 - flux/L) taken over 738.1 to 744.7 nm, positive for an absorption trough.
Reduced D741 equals 0.08 nm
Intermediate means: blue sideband 23.5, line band 22.2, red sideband 21.7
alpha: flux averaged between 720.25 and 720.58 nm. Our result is 20.3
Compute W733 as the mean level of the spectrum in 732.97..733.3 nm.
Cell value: 24.7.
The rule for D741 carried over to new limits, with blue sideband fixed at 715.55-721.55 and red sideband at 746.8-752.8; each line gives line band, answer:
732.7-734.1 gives -0.24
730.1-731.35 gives -0.22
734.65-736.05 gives 0.04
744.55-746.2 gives 0.03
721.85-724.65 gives -0.14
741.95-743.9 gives -0.06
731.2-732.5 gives -0.22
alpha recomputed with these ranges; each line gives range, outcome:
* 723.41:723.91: 22.3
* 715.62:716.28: 21.6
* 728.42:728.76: 23.2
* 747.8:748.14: 23.9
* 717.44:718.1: 19.9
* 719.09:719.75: 19.2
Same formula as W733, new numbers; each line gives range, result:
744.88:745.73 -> 22.1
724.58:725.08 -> 20.7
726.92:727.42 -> 21.4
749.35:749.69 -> 22.8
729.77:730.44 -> 22.5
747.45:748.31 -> 23.1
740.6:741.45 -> 23.9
